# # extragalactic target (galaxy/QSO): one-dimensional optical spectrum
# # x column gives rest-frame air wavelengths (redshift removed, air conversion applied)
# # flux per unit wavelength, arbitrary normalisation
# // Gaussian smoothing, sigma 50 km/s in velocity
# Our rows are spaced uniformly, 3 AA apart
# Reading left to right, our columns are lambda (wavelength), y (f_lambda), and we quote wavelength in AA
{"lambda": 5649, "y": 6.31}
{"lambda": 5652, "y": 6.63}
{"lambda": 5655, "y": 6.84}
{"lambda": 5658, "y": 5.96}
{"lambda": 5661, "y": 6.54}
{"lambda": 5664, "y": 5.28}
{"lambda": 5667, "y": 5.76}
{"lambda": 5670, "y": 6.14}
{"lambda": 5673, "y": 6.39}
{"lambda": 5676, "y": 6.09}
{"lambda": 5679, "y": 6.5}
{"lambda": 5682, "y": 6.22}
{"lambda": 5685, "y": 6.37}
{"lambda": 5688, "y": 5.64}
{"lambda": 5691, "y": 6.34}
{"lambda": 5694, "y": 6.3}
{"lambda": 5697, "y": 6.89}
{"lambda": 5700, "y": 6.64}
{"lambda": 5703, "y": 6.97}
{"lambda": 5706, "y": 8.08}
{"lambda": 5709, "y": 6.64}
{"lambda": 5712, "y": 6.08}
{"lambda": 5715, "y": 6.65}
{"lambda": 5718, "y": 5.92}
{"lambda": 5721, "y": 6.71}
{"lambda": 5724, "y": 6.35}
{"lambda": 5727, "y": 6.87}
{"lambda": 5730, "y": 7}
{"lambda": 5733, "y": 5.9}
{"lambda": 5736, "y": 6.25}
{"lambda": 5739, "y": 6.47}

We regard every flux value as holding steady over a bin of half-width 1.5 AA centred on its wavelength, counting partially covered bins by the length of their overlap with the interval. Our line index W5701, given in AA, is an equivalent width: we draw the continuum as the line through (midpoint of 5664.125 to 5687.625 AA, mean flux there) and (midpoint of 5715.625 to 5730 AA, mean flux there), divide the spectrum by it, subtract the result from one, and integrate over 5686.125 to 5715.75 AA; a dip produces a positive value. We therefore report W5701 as -1.3 AA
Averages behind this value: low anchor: 6.13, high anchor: 6.53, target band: 6.62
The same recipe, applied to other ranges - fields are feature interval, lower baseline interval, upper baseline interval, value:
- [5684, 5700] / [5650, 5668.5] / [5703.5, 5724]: 0.3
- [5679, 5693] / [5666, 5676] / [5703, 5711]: 0.8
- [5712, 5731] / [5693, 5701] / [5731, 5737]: -0.7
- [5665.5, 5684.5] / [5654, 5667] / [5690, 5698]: 0.2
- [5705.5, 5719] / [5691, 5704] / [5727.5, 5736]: -0.1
